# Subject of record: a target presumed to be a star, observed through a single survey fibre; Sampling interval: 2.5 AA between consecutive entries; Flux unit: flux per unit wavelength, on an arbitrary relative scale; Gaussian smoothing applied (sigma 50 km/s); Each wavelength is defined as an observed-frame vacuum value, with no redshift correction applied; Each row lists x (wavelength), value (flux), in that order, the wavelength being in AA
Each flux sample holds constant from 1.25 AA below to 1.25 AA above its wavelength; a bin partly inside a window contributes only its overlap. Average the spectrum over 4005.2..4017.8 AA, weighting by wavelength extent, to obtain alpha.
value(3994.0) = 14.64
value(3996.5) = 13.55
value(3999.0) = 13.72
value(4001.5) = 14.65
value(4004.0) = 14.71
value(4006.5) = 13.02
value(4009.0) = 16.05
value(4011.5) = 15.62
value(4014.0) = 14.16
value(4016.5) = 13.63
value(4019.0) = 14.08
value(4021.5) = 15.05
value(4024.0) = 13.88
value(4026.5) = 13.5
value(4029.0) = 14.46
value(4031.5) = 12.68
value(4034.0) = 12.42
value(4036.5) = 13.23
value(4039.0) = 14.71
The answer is 14.5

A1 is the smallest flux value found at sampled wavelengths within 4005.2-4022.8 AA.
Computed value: 13.02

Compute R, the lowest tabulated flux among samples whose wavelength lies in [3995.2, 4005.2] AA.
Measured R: 13.55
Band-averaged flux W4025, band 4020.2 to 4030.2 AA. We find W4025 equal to 14.2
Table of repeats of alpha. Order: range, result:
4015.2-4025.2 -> 14.2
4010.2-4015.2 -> 14.9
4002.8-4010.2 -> 14.6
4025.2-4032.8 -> 13.5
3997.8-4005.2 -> 14.4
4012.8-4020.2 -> 14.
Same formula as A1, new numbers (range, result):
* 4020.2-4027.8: 13.5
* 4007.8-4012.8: 15.62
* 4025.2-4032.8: 12.68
